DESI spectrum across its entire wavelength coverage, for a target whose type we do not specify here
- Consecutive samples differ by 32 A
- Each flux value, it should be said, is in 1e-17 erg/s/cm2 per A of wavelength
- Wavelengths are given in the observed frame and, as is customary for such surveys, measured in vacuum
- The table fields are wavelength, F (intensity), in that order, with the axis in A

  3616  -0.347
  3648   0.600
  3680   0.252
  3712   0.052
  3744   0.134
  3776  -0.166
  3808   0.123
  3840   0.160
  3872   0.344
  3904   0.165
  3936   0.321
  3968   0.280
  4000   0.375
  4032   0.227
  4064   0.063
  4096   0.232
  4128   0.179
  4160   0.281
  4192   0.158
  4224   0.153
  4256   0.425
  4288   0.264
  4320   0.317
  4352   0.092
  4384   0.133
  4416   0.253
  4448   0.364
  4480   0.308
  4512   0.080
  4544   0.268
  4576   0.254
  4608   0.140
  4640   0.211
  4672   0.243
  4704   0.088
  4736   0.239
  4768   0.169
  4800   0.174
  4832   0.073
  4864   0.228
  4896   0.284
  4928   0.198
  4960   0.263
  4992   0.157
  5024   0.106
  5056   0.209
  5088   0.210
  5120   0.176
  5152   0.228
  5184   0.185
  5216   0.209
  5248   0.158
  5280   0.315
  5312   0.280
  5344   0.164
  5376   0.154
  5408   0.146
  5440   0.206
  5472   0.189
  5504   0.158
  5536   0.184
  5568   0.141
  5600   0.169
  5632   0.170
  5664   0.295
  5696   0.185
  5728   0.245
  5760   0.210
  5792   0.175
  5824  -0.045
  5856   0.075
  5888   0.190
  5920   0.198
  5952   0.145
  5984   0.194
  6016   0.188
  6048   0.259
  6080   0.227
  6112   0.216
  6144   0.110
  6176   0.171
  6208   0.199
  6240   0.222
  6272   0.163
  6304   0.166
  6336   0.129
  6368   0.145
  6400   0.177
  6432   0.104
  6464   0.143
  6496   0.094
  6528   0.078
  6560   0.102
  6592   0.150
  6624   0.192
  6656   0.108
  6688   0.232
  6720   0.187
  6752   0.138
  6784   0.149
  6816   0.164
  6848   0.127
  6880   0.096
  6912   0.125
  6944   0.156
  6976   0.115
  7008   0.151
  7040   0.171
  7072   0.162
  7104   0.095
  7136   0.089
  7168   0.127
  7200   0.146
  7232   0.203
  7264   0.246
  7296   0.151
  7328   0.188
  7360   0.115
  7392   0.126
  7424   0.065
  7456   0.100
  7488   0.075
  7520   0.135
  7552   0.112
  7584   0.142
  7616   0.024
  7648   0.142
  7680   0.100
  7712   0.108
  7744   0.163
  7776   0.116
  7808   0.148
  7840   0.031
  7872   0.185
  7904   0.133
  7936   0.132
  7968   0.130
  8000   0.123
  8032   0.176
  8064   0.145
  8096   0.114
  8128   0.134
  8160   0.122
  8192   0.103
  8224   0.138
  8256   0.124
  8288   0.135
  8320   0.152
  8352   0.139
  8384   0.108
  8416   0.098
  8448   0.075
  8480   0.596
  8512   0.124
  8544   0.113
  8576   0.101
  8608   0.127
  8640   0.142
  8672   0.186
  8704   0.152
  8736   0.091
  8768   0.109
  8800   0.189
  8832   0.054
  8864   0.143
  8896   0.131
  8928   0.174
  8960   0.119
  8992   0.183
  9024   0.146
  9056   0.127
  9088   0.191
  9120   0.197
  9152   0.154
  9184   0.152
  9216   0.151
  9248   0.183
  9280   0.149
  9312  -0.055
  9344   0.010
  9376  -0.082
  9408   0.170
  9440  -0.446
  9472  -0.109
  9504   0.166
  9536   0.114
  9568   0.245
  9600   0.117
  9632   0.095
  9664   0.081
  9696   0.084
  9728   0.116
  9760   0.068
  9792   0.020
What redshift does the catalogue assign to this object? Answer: 1.274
